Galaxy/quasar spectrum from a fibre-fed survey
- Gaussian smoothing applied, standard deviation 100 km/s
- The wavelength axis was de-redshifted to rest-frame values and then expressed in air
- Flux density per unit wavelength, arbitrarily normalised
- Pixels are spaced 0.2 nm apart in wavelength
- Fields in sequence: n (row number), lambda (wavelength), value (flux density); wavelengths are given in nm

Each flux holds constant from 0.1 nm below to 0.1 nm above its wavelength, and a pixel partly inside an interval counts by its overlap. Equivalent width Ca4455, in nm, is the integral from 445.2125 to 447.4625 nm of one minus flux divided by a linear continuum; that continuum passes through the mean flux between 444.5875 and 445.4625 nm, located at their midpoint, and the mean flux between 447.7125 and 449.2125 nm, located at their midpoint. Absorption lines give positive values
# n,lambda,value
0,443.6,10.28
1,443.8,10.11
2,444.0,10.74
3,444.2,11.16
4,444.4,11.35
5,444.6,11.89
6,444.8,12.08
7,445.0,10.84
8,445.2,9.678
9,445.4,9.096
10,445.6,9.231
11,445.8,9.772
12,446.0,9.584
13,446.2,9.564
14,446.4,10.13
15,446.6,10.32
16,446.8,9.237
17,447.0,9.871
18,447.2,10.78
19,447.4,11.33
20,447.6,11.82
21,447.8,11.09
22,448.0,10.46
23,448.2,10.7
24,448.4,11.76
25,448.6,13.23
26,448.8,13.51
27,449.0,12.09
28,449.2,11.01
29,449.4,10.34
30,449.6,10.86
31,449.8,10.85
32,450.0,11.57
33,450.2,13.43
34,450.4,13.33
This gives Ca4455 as 0.249 nm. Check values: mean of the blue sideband 10.7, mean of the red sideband 11.8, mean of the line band 9.87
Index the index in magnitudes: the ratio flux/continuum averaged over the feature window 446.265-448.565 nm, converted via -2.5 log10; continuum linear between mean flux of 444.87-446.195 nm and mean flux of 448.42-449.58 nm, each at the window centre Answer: 0.02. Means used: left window 9.74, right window 11.9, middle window 10.7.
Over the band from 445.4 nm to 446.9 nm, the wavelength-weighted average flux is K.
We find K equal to 9.65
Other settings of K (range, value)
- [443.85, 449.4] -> 10.8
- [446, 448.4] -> 10.5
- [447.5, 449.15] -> 11.8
